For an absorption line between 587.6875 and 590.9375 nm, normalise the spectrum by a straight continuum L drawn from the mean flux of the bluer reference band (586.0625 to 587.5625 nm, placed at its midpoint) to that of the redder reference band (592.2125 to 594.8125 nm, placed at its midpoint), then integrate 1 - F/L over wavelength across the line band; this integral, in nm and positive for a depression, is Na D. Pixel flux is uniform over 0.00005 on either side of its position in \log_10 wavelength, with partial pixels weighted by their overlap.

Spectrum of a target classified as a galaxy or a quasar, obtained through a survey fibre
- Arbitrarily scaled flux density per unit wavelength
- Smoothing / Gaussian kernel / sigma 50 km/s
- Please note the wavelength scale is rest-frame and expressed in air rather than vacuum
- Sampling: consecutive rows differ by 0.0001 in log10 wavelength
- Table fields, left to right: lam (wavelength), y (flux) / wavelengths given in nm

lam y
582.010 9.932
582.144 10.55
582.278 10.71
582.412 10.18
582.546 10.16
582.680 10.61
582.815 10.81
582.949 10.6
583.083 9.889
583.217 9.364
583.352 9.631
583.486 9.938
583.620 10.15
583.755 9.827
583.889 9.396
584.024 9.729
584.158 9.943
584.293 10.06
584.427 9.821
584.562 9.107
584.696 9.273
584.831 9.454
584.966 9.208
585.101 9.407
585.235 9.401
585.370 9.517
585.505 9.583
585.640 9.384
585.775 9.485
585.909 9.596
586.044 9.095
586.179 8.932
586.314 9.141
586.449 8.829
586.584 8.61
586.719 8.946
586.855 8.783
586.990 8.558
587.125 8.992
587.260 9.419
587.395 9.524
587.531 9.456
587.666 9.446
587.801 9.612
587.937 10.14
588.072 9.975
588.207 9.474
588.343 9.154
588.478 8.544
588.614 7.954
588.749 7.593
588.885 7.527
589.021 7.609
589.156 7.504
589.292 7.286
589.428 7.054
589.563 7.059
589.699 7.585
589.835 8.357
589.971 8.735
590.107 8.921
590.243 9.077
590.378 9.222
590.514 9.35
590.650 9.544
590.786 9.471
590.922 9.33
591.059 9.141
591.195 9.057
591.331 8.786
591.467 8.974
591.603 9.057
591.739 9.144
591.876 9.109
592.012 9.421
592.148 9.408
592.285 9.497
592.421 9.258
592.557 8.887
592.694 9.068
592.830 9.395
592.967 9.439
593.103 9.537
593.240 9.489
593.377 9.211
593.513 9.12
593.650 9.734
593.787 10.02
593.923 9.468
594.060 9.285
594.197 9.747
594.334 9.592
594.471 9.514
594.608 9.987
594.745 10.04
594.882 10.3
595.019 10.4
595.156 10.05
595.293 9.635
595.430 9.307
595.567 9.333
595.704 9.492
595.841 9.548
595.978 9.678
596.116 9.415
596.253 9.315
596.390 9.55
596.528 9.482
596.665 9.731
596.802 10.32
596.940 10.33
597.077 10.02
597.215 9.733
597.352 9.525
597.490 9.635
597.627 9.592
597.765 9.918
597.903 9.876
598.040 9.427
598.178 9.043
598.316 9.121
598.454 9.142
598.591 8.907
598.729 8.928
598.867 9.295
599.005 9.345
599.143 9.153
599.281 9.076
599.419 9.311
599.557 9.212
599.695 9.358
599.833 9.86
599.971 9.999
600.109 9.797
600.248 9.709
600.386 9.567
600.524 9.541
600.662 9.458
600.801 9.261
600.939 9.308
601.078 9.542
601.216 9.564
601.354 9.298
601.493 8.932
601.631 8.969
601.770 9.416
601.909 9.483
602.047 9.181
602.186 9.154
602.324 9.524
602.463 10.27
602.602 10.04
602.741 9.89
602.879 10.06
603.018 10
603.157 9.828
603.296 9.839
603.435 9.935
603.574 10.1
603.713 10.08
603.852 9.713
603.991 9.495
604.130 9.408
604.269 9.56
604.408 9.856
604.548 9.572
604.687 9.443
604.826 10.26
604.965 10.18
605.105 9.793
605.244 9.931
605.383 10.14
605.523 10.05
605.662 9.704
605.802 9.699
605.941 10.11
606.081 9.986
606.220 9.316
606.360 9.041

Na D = 0.21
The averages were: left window 9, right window 9.49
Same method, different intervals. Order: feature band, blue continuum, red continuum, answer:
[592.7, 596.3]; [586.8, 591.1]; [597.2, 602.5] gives -0.21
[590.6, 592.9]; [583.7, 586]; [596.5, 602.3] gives 0.07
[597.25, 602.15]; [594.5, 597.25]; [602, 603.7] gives 0.21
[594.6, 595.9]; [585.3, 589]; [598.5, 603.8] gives -0.07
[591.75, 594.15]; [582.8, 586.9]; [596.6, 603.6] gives 0.04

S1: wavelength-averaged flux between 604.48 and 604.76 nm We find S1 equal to 9.53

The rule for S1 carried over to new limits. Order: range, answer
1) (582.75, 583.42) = 10.1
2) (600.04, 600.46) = 9.68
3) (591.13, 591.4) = 8.93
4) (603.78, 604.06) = 9.61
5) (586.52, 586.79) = 8.75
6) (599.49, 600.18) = 9.64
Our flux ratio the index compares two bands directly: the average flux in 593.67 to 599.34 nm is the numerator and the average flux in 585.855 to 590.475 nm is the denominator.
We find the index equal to 1.10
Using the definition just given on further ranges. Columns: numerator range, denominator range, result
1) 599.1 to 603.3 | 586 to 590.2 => 1.10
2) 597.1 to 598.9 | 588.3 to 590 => 1.21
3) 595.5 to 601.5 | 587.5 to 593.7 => 1.07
